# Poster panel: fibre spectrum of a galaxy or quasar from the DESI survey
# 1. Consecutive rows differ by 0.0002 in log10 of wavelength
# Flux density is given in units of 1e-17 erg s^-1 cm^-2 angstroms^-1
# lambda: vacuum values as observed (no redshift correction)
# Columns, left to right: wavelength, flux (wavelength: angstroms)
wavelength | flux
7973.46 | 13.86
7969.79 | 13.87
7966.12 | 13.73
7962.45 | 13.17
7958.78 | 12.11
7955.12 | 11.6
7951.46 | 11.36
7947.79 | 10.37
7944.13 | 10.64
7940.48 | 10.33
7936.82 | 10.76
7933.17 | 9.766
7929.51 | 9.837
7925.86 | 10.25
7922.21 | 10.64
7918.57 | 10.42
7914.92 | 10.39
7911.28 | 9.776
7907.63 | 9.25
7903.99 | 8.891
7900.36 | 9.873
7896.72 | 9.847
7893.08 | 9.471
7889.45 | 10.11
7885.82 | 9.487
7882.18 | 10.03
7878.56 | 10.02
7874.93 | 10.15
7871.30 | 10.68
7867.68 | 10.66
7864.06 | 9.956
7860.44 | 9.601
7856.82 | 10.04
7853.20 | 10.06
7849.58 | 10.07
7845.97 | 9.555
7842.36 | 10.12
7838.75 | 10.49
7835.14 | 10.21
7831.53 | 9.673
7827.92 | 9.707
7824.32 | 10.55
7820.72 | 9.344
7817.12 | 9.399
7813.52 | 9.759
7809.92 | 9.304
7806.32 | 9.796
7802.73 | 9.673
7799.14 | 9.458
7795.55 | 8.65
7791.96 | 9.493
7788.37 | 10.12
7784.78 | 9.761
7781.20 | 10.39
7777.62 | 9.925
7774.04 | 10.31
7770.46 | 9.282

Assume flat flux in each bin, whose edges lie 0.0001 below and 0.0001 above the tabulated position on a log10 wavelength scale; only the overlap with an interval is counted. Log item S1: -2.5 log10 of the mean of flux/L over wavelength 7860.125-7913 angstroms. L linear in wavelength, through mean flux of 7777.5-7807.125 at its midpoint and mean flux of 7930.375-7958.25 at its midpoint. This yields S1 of 0.05 mag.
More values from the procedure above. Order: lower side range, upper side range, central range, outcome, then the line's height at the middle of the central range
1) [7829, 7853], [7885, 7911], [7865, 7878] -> -0.07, 9.78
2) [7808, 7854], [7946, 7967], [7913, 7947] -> 0.12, 11.5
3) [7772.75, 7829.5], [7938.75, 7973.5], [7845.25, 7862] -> 0.07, 10.5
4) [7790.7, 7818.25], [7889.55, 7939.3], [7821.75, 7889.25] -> -0.04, 9.68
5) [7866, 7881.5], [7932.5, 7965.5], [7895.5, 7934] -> 0.10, 10.9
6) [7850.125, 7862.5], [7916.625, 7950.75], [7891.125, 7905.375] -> 0.07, 10.2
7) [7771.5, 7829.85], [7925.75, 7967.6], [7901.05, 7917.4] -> 0.12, 10.8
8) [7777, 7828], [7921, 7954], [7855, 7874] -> -0.02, 10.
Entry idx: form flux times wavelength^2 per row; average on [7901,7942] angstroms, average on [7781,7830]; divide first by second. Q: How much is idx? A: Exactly 1.07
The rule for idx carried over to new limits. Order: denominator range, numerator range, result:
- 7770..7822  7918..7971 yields 1.21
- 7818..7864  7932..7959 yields 1.12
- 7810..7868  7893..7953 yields 1.04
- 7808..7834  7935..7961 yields 1.18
